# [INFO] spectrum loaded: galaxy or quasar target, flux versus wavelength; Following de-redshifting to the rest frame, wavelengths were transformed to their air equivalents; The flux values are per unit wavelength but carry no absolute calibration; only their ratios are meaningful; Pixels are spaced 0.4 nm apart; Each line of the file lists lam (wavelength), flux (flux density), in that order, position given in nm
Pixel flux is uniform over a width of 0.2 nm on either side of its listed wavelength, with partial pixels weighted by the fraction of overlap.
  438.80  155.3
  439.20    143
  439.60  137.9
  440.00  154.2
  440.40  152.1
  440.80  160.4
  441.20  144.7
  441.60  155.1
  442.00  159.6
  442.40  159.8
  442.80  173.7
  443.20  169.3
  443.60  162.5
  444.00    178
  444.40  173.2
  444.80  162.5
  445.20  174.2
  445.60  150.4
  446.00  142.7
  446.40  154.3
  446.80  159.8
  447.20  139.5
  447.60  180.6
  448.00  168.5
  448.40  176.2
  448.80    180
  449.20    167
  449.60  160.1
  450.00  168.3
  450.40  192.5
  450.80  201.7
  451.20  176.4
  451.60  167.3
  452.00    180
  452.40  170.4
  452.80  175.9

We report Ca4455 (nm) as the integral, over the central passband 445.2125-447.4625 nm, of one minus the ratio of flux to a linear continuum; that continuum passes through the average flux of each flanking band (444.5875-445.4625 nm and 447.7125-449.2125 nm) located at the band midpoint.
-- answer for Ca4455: 0.23 nm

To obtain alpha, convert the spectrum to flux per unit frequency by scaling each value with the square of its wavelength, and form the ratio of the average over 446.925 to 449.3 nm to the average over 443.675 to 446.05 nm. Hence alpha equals 1.04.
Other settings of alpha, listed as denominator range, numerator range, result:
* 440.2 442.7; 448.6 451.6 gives 1.18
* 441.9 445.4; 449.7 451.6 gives 1.11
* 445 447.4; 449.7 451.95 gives 1.20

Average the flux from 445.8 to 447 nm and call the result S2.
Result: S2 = 152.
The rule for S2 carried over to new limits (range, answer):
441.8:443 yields 164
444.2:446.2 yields 161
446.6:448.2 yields 162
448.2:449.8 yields 171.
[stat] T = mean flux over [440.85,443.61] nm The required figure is 161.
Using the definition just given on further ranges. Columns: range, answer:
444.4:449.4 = 163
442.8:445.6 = 169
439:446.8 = 158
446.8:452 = 173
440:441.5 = 153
